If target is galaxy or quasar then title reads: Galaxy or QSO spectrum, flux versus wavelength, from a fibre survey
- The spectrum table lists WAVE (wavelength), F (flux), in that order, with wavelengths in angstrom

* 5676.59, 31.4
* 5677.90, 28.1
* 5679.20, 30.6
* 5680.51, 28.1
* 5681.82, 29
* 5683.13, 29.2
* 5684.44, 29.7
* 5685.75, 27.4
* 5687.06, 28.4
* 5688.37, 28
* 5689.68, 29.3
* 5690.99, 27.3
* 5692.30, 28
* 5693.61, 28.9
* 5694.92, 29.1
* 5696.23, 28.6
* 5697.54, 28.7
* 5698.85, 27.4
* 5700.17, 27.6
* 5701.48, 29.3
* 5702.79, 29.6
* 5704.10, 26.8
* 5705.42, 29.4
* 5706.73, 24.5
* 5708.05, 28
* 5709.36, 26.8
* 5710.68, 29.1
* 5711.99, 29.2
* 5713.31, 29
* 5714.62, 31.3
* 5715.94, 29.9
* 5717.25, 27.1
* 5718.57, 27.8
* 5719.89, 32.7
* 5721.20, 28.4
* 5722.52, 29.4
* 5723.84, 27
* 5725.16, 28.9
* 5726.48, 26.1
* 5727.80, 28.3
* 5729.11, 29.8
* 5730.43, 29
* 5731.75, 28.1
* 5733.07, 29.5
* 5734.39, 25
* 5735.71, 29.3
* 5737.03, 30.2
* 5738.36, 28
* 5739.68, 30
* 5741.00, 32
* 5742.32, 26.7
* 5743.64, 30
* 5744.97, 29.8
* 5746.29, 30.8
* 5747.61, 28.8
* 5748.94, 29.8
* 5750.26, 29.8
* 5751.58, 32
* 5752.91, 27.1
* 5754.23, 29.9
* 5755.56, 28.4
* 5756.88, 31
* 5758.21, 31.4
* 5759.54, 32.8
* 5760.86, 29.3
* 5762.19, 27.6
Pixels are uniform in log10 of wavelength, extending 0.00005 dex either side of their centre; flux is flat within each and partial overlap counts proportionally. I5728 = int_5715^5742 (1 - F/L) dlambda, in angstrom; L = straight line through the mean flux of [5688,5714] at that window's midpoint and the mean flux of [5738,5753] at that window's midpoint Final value 0.29 angstrom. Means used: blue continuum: 28.2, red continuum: 29.7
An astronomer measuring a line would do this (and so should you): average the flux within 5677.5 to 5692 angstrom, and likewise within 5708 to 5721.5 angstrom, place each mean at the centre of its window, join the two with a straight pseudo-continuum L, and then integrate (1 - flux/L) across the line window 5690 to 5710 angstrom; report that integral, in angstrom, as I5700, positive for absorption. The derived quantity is 0.6 angstrom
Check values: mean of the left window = 28.6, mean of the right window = 29.1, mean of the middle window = 28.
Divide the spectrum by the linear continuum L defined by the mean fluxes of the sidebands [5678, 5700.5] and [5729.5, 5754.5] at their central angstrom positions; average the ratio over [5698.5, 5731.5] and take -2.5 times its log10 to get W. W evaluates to 0.01 mag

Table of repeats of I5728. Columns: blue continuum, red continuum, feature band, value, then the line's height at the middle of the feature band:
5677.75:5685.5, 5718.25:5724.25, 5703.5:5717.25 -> 0.4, 29.2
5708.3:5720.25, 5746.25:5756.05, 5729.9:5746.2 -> 0.2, 29.4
